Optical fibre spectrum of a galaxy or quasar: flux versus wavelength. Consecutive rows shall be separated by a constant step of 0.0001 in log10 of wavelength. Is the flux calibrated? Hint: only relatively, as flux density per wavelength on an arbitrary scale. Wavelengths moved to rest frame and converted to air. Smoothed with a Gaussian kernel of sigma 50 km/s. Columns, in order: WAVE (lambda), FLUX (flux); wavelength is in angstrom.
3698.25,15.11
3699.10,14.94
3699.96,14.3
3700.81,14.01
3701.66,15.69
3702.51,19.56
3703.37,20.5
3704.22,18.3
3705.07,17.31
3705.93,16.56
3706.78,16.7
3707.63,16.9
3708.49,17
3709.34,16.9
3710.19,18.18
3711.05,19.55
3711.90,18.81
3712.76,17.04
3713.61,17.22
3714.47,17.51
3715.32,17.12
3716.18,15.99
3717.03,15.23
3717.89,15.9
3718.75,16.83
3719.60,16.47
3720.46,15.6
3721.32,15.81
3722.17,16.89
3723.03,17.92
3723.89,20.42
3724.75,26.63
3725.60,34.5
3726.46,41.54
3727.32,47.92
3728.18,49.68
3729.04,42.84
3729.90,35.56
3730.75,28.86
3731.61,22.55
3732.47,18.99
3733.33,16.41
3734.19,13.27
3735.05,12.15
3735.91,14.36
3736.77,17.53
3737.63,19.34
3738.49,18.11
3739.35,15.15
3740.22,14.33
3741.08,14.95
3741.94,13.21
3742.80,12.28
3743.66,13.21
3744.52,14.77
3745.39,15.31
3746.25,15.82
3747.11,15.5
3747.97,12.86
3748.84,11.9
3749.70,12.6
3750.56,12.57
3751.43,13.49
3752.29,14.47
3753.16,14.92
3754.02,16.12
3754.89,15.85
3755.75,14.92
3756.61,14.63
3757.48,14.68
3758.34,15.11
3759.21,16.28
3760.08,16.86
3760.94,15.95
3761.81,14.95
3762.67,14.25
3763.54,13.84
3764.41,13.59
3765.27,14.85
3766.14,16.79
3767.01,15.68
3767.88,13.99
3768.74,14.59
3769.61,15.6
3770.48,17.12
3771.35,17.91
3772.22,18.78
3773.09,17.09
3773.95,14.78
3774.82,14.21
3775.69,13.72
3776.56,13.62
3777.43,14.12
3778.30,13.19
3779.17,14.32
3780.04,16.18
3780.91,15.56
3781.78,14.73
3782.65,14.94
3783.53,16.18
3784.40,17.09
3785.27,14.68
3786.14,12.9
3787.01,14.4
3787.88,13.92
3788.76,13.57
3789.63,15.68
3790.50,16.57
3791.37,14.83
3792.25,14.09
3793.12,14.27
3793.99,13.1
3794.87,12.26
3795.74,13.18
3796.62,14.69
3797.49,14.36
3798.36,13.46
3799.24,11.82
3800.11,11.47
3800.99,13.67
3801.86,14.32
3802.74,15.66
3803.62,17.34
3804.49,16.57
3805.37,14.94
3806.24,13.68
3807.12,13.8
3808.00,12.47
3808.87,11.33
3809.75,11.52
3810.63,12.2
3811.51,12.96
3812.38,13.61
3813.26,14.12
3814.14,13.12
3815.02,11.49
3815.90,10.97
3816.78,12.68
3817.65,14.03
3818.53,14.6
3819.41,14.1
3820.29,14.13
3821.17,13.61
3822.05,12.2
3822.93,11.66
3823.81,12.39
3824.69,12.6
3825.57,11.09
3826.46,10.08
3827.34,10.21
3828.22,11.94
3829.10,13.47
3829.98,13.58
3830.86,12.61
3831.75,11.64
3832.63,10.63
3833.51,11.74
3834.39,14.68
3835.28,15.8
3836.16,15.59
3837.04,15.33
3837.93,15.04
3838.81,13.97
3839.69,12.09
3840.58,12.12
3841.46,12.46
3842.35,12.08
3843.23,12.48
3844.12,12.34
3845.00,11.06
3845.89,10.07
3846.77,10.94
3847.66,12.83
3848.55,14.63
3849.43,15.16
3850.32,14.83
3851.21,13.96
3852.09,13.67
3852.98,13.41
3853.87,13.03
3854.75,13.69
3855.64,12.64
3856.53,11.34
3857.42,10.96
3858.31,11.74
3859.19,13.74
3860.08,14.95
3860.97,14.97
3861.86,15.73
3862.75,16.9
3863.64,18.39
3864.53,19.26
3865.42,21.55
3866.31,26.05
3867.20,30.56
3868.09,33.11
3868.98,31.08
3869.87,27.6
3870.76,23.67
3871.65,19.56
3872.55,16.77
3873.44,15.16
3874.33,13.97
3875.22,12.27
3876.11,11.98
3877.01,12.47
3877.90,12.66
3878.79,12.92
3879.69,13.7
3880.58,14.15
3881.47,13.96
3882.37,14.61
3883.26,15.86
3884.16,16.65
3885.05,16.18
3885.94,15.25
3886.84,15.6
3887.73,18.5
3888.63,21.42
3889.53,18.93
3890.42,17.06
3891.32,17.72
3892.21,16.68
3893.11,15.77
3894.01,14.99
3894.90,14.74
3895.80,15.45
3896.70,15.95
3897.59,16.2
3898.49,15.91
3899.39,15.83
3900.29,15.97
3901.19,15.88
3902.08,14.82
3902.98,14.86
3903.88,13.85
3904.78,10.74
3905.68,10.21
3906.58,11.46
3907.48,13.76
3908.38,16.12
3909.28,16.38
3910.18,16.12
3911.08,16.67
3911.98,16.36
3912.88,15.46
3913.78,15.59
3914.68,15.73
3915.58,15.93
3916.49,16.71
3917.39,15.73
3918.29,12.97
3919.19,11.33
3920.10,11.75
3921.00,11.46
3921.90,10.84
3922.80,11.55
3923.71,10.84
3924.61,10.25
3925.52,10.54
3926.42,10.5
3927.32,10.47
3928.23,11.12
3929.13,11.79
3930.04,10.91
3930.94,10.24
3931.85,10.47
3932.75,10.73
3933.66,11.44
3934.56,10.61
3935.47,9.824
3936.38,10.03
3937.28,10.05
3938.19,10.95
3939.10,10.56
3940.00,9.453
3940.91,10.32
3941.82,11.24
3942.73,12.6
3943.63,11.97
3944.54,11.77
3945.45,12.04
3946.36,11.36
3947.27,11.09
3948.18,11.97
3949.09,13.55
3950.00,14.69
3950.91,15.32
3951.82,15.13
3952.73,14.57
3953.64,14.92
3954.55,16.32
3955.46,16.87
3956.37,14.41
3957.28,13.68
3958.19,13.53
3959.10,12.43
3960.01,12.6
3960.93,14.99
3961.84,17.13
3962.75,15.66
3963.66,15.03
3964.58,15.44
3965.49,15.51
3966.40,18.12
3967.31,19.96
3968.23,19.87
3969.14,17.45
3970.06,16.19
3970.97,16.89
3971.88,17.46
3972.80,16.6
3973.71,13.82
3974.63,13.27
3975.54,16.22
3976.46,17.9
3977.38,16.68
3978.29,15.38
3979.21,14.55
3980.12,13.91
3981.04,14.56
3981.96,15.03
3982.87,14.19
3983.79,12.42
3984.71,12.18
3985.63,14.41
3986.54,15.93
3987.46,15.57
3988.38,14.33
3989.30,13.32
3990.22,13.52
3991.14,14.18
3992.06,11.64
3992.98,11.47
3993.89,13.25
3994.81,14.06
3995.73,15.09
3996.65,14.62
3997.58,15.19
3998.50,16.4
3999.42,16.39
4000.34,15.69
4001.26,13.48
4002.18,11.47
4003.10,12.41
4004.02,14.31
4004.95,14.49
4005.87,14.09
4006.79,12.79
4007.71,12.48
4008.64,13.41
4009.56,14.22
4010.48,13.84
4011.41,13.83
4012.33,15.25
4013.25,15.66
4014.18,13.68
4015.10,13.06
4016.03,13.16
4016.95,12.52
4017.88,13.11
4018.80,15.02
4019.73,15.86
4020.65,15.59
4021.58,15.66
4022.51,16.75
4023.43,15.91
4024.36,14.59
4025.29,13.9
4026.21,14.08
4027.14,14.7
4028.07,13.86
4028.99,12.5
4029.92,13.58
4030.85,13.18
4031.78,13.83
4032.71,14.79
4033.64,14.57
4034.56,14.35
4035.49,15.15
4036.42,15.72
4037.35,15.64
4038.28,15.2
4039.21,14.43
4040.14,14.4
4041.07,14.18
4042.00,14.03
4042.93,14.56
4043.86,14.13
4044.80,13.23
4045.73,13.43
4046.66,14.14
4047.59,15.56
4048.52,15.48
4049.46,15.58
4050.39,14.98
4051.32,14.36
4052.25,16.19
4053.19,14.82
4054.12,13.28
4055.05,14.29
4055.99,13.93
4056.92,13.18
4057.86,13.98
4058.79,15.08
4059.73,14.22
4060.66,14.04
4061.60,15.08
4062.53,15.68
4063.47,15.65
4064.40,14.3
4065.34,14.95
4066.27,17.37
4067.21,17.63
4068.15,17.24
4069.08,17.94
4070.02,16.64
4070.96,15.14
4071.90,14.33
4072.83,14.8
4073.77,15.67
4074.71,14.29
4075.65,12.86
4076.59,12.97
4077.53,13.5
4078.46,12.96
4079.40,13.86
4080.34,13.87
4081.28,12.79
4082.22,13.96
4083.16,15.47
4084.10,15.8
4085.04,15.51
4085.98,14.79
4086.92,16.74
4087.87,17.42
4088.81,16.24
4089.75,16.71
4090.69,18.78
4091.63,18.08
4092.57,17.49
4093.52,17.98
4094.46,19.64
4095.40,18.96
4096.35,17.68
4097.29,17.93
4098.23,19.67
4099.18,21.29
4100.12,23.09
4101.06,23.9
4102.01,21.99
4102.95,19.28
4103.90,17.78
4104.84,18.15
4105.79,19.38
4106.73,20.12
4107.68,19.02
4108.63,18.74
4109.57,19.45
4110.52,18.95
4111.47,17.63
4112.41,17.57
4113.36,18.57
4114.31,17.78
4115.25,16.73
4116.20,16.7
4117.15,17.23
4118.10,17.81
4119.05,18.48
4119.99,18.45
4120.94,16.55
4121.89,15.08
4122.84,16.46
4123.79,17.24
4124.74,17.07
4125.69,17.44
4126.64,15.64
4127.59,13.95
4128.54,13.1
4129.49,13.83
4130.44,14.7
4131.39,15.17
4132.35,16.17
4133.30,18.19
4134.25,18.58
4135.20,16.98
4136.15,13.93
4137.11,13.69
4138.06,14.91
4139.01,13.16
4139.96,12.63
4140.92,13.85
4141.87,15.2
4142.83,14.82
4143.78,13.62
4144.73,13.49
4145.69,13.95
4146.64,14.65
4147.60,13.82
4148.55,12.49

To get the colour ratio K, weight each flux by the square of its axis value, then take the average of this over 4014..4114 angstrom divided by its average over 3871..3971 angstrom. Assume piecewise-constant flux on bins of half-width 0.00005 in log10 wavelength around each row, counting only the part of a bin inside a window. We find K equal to 1.2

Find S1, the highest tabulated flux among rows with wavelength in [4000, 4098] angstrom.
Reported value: 19.64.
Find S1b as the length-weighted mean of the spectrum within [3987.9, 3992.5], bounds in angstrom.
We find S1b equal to 13.4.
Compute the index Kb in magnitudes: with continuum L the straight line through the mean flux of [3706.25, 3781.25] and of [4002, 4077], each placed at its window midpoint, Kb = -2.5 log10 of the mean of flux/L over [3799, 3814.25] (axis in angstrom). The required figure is 0.246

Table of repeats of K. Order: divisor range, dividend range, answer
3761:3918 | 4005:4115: 1.18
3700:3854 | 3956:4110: 1.12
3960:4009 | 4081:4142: 1.23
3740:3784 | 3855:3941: 1.08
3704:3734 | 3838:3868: 0.72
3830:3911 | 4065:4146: 1.21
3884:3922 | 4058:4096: 1.12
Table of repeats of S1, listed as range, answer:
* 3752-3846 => 18.78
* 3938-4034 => 19.96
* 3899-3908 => 15.97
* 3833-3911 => 33.11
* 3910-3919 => 16.71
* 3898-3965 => 17.13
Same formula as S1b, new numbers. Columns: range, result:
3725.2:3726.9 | 38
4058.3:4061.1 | 14.5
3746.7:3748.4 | 14.2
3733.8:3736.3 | 13.2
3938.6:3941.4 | 10.1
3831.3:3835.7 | 12.9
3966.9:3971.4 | 18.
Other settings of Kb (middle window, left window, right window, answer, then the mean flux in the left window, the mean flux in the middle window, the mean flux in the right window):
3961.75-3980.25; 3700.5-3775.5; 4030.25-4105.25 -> 0.004 mag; 18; 16.4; 15.8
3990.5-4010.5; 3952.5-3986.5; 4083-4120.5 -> 0.163 mag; 15.4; 13.9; 18.3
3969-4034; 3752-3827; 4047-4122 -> 0.108 mag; 14.3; 14.4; 16.6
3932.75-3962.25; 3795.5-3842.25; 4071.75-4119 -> 0.188 mag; 13.2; 12.7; 17.3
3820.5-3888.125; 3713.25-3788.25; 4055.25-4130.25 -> 0.154 mag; 17.5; 15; 16.7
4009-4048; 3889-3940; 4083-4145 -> 0.083 mag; 13.4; 14.4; 17.1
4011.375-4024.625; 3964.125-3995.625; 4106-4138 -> 0.068 mag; 15.2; 14.7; 16.9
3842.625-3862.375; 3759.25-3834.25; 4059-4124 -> 0.112 mag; 14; 13.1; 17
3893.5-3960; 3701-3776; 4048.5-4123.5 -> 0.298 mag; 18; 13.1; 16.6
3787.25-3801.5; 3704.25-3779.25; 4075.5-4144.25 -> 0.266 mag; 17.8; 13.8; 16.8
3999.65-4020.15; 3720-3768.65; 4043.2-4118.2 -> 0.215 mag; 18.6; 13.8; 16.4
